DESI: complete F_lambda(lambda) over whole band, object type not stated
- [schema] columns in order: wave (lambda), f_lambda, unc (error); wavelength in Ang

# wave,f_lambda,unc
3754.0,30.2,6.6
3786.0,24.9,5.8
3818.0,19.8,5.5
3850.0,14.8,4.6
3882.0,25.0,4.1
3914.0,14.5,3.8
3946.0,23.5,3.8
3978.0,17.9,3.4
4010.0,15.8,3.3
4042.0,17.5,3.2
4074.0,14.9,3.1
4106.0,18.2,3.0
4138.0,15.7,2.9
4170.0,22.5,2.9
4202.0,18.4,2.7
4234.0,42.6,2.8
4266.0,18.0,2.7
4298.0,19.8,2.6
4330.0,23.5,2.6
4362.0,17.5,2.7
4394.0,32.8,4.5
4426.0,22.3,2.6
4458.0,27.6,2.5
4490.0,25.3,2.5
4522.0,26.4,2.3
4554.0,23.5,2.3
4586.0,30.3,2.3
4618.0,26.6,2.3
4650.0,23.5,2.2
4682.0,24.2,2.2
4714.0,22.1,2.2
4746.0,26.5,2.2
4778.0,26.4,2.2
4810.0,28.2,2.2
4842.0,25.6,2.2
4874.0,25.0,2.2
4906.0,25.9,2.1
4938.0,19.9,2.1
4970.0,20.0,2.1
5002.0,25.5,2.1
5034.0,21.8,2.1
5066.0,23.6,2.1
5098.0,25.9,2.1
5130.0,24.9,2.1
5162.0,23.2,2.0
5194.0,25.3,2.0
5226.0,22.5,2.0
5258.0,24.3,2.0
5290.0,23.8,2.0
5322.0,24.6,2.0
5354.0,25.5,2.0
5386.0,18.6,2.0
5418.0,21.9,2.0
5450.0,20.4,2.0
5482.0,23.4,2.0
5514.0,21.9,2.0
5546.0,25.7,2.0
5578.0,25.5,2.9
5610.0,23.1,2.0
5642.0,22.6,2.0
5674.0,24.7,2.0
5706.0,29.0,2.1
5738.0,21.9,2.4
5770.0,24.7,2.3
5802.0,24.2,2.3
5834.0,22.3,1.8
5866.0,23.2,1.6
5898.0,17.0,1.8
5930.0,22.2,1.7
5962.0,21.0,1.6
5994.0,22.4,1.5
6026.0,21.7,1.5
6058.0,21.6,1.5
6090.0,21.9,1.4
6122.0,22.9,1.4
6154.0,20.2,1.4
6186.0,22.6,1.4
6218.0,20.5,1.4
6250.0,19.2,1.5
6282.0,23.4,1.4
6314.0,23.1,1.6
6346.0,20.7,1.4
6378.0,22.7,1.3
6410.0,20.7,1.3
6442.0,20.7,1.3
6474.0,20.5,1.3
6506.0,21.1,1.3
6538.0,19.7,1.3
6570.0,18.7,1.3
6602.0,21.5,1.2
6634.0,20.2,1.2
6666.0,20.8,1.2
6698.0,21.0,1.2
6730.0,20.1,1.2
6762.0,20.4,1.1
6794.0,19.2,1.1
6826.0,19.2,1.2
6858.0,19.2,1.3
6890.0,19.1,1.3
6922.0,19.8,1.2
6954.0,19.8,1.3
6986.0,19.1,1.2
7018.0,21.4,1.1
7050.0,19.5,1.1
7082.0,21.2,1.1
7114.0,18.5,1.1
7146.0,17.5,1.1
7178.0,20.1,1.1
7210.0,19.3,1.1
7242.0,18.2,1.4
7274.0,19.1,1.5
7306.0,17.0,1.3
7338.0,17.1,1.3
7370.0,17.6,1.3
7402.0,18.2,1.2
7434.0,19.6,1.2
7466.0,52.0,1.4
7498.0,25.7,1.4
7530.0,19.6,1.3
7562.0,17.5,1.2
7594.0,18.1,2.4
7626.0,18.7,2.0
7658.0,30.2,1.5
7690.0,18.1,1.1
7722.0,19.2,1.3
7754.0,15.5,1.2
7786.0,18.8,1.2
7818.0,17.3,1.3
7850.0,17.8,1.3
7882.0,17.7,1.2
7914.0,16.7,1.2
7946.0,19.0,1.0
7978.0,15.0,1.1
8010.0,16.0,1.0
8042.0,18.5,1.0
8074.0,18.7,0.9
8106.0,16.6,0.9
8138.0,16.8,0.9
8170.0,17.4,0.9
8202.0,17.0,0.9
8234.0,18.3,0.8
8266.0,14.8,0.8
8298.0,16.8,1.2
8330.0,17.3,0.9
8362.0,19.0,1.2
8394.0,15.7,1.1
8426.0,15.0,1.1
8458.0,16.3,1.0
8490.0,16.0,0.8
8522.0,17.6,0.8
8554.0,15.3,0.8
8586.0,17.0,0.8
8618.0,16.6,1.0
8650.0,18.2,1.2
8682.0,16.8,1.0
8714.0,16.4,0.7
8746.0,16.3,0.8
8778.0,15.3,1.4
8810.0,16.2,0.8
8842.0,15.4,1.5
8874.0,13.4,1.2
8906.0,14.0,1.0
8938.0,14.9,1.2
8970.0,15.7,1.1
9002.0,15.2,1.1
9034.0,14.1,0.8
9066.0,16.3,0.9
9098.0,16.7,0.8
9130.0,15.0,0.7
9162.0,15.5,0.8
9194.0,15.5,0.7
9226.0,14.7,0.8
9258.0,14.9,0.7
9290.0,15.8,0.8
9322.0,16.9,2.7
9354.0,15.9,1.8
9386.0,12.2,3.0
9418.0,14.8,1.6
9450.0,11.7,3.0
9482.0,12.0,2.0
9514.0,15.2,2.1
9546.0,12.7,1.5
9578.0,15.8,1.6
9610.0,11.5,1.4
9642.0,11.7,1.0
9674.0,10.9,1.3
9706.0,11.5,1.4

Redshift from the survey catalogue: 0.14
